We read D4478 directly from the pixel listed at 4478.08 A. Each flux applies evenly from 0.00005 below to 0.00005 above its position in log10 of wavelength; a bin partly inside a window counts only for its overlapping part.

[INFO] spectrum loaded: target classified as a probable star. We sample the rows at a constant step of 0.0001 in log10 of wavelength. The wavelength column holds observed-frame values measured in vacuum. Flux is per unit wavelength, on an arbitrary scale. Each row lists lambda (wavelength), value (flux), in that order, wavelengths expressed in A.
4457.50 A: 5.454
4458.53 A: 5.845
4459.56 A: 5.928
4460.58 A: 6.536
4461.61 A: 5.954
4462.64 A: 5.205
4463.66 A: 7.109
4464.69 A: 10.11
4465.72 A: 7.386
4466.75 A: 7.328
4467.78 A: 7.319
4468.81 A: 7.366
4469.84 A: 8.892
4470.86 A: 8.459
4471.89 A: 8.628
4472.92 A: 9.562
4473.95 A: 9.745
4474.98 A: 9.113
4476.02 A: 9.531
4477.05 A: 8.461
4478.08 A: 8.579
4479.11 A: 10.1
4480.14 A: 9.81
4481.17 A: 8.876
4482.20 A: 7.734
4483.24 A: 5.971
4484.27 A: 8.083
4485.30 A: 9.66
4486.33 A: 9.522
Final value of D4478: 8.579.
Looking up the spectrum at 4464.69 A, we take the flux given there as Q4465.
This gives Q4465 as 10.11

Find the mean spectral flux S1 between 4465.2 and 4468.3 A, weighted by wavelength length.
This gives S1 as 7.33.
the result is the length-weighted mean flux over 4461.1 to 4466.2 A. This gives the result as 7.15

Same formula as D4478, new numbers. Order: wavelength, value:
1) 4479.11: 10.1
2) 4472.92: 9.562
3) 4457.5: 5.454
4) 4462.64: 5.205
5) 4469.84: 8.892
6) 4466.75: 7.328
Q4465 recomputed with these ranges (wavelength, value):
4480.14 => 9.81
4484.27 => 8.083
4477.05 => 8.461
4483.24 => 5.971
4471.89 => 8.628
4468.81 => 7.366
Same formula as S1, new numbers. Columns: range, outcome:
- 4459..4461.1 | 6.23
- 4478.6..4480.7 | 9.95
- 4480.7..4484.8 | 7.66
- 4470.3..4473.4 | 8.9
